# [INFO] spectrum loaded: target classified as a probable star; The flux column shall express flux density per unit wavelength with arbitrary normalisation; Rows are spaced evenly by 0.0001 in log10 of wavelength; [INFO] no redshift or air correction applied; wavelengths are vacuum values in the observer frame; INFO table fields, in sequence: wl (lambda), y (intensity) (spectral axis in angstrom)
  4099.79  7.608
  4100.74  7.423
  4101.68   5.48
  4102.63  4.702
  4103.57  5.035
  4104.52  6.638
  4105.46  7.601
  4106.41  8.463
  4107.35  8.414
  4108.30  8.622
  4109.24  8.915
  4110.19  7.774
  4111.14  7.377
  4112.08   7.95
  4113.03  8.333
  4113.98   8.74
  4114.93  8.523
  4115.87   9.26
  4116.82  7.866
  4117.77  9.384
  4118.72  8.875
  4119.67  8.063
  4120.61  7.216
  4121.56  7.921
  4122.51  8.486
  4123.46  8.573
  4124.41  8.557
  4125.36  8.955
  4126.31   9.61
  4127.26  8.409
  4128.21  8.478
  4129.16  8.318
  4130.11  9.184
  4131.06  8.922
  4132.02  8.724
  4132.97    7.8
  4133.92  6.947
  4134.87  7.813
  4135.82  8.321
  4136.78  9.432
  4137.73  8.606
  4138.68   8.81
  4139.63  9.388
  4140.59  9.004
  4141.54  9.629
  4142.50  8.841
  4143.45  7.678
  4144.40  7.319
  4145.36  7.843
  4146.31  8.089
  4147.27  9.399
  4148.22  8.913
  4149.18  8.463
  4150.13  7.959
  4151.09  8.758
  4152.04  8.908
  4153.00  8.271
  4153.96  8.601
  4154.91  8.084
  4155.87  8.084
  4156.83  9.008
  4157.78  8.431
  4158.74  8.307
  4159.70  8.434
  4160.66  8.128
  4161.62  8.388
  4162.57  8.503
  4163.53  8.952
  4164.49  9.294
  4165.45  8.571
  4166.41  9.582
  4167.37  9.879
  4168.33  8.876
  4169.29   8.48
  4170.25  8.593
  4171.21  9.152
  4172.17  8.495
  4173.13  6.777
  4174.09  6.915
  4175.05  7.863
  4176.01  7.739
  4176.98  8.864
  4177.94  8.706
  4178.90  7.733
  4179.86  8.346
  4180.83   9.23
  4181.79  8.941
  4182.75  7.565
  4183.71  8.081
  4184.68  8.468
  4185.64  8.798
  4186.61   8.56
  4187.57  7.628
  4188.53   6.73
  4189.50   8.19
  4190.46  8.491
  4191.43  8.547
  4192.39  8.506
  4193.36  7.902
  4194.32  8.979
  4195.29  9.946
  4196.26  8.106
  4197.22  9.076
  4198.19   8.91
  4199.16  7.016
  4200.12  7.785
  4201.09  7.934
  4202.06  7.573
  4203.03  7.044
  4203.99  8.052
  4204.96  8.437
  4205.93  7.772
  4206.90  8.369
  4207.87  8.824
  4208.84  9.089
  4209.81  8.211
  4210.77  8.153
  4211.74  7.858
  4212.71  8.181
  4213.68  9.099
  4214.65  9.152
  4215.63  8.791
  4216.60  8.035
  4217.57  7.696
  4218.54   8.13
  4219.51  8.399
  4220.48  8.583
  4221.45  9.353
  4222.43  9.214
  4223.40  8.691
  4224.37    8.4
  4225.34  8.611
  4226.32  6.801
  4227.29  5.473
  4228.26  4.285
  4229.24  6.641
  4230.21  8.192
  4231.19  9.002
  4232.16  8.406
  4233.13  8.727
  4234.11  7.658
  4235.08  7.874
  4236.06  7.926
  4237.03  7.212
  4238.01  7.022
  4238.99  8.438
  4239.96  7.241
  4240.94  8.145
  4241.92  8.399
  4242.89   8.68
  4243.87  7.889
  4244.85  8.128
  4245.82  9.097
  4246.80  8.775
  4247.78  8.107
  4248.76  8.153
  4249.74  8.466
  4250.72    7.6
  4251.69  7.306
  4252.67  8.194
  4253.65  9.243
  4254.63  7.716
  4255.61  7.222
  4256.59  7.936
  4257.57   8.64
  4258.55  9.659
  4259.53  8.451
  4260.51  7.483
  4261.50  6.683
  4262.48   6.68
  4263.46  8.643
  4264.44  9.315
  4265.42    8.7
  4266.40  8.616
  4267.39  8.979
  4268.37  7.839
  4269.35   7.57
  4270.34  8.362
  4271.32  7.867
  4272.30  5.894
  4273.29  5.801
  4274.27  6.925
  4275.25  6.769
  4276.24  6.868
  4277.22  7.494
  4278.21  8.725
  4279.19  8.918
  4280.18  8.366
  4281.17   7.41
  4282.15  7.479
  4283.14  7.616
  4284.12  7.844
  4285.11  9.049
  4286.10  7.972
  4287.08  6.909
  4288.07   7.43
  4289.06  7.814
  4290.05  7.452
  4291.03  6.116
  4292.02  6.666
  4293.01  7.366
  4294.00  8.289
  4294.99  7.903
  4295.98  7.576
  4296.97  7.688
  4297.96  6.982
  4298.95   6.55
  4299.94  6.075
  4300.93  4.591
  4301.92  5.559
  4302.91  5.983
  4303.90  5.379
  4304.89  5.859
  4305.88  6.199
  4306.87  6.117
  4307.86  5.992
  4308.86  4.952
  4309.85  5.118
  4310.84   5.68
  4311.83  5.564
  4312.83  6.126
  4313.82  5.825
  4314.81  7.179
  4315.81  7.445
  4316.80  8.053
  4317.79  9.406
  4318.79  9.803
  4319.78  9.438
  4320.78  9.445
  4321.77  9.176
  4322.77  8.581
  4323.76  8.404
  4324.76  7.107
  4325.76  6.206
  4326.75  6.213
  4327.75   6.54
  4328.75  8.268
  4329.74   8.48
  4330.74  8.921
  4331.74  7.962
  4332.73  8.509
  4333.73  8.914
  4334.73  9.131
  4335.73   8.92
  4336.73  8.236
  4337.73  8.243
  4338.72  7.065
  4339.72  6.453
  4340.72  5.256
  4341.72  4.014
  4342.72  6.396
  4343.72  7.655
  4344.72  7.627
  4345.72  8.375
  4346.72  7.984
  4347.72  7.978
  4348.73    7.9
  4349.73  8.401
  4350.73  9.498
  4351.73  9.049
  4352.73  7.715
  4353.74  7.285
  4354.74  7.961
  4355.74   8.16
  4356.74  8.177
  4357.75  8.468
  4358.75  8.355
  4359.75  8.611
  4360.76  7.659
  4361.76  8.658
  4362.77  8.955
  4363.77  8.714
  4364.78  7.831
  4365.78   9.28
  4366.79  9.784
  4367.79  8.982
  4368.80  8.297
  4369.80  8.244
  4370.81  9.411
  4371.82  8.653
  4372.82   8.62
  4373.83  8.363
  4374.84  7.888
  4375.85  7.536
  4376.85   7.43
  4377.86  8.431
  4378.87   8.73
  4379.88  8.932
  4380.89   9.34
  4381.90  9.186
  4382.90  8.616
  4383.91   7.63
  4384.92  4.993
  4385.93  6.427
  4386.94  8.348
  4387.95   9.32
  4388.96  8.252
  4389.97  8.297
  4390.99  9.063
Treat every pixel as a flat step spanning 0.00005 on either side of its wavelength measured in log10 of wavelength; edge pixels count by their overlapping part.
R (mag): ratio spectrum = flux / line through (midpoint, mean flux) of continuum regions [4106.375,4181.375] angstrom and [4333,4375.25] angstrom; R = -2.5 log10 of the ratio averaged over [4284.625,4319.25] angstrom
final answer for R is 0.20 mag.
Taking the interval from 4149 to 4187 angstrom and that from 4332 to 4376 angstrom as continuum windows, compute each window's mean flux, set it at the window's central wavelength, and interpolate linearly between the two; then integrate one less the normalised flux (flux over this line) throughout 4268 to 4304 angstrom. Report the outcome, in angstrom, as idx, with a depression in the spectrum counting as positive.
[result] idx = 4.4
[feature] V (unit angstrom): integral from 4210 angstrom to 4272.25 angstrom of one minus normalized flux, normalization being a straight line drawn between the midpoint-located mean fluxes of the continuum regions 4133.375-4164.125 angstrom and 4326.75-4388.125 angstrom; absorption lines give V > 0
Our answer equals 1.7 angstrom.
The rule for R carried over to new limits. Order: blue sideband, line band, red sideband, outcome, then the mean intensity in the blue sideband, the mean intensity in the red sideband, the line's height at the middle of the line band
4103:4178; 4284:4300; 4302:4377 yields 0.067 mag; 8.4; 7.73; 7.89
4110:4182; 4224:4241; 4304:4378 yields 0.088 mag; 8.48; 7.79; 8.17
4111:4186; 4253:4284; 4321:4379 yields 0.050 mag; 8.48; 8.07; 8.24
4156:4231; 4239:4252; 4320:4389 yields 0.004 mag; 8.27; 8.09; 8.21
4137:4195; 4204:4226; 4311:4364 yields -0.023 mag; 8.46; 7.88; 8.3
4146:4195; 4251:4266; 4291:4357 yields -0.043 mag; 8.44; 7.35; 7.81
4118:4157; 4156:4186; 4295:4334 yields -0.032 mag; 8.5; 7.13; 8.24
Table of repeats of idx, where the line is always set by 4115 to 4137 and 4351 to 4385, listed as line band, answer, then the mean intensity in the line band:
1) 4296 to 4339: 5.91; 7.26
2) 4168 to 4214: 1.07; 8.26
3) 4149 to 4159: 0.02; 8.45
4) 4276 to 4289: 0.86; 7.87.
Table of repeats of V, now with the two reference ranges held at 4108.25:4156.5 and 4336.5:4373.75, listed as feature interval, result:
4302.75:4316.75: 3.64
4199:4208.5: 0.47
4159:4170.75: -0.54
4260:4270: 0.20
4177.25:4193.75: 0.20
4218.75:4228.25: 0.38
